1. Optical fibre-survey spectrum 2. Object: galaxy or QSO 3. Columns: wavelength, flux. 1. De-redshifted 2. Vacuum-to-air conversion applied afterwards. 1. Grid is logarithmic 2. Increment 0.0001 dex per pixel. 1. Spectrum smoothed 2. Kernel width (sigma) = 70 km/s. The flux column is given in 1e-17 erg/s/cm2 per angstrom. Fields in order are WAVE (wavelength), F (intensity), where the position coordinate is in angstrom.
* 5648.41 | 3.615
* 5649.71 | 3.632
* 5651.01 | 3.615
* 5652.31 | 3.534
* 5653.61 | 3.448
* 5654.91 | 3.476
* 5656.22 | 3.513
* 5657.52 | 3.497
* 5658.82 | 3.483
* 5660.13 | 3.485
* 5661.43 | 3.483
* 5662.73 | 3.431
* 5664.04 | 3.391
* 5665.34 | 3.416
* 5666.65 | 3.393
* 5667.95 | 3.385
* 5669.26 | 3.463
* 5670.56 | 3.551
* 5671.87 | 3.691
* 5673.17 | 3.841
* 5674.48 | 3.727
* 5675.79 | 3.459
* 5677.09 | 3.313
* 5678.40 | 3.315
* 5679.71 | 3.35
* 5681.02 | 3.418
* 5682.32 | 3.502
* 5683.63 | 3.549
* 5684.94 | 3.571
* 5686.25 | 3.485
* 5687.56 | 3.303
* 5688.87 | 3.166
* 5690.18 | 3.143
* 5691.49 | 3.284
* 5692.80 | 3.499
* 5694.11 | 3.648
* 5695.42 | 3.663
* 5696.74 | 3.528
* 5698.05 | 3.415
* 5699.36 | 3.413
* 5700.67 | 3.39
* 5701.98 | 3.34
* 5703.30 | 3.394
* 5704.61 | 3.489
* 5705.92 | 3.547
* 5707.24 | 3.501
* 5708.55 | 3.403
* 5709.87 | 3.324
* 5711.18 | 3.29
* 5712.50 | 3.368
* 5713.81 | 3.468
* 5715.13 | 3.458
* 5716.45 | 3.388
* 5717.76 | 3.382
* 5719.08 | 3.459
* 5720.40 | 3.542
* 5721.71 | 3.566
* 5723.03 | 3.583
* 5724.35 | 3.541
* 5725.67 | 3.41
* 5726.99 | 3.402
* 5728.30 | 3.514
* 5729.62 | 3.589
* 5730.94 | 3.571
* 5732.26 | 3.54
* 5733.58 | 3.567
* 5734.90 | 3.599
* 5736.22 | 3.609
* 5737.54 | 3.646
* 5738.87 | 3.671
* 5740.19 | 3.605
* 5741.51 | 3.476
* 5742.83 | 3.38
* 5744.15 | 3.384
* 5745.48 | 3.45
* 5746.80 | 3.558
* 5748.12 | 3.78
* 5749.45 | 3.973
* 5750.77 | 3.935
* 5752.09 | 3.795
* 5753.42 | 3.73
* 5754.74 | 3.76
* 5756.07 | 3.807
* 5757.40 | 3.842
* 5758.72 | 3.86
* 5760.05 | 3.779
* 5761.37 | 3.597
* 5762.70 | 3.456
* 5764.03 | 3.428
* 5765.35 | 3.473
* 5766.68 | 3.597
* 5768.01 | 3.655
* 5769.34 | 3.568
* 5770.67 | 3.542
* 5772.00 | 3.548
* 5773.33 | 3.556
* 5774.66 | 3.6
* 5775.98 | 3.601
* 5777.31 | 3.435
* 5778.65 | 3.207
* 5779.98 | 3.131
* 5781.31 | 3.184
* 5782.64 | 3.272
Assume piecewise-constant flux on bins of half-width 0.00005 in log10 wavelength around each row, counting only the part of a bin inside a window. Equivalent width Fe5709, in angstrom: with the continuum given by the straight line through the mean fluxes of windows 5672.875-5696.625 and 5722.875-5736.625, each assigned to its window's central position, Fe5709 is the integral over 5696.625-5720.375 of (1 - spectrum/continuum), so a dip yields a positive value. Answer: 0.5 angstrom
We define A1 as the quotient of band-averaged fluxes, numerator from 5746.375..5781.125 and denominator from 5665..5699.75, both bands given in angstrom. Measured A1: 1.04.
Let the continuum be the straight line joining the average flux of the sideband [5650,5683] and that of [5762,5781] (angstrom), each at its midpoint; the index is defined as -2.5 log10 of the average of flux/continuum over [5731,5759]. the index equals -0.054 mag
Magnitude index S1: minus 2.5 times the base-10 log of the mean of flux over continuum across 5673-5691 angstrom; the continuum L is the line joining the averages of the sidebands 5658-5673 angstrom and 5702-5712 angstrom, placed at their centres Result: 0.01 mag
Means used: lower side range 3.48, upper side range 3.41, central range 3.43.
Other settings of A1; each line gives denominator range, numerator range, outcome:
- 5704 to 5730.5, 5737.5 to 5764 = 1.06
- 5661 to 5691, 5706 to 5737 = 1.01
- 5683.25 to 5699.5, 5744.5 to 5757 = 1.09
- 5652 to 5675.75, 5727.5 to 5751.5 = 1.03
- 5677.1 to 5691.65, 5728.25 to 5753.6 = 1.07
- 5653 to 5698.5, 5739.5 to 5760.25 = 1.07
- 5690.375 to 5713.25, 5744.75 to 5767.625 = 1.08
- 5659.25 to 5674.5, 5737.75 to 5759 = 1.05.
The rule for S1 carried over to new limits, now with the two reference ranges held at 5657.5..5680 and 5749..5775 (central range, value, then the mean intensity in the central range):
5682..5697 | 0.03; 3.44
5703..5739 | 0.03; 3.49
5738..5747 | 0.04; 3.5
